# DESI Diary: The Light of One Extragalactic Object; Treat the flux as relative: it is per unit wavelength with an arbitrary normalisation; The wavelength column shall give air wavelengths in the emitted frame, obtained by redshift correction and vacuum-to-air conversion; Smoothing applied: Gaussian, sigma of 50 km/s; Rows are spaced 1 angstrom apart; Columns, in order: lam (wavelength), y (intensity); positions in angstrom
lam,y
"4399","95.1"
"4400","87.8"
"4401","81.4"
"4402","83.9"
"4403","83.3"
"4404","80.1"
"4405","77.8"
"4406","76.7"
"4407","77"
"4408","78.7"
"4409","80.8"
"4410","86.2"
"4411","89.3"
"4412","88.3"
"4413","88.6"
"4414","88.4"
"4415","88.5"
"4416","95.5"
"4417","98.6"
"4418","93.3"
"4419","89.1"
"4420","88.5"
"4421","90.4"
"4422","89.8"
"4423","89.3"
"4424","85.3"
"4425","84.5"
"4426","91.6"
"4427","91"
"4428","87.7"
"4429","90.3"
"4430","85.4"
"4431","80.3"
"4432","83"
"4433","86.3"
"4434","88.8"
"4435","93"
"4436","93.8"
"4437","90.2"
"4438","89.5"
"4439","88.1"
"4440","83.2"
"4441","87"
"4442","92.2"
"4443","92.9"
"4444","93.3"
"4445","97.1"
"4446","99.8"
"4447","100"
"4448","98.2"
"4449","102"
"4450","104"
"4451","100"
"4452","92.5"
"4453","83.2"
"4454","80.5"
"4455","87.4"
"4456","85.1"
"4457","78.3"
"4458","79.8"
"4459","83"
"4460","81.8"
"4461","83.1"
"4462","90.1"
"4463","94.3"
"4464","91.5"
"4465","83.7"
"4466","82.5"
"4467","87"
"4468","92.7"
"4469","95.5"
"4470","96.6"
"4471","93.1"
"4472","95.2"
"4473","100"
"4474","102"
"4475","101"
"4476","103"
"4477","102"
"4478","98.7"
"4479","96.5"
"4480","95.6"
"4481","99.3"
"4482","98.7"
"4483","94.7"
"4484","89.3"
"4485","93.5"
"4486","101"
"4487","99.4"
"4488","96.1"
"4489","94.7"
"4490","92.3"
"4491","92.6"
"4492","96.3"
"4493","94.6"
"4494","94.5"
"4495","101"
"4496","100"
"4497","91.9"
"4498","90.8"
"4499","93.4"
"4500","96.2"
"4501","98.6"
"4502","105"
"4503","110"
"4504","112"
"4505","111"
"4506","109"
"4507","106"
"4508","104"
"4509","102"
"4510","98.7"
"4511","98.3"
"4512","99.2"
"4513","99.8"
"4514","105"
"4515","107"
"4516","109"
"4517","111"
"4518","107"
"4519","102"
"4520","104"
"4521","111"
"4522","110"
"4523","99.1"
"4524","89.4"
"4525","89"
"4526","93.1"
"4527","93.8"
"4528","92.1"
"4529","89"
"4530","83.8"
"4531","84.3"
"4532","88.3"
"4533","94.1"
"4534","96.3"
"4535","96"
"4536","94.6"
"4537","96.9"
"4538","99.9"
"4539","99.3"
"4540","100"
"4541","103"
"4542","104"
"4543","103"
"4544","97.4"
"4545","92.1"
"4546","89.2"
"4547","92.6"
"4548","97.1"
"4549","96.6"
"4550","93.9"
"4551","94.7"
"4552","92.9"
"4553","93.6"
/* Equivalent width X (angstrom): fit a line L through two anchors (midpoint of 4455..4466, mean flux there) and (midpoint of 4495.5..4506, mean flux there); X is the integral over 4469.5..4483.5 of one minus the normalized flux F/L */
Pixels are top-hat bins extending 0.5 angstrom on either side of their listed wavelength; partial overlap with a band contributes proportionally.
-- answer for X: -1.05 angstrom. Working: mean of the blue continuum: 85.1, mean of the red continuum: 101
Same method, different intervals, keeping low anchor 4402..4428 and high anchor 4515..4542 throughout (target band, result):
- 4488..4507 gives -0.9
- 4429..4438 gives 0.1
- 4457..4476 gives 0.2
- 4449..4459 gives 0.2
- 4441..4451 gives -0.8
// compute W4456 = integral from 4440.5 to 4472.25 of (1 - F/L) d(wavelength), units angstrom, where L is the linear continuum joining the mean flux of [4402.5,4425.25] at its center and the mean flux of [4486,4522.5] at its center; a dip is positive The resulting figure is 0.9 angstrom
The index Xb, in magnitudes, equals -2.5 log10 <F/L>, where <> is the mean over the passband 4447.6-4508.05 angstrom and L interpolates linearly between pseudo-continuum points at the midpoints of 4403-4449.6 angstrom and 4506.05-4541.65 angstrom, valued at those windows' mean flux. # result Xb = -0.01 mag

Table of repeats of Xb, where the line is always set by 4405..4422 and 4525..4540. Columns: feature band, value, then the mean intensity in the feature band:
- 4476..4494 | -0.065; 96.3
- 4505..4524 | -0.135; 104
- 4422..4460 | -0.013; 89.6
